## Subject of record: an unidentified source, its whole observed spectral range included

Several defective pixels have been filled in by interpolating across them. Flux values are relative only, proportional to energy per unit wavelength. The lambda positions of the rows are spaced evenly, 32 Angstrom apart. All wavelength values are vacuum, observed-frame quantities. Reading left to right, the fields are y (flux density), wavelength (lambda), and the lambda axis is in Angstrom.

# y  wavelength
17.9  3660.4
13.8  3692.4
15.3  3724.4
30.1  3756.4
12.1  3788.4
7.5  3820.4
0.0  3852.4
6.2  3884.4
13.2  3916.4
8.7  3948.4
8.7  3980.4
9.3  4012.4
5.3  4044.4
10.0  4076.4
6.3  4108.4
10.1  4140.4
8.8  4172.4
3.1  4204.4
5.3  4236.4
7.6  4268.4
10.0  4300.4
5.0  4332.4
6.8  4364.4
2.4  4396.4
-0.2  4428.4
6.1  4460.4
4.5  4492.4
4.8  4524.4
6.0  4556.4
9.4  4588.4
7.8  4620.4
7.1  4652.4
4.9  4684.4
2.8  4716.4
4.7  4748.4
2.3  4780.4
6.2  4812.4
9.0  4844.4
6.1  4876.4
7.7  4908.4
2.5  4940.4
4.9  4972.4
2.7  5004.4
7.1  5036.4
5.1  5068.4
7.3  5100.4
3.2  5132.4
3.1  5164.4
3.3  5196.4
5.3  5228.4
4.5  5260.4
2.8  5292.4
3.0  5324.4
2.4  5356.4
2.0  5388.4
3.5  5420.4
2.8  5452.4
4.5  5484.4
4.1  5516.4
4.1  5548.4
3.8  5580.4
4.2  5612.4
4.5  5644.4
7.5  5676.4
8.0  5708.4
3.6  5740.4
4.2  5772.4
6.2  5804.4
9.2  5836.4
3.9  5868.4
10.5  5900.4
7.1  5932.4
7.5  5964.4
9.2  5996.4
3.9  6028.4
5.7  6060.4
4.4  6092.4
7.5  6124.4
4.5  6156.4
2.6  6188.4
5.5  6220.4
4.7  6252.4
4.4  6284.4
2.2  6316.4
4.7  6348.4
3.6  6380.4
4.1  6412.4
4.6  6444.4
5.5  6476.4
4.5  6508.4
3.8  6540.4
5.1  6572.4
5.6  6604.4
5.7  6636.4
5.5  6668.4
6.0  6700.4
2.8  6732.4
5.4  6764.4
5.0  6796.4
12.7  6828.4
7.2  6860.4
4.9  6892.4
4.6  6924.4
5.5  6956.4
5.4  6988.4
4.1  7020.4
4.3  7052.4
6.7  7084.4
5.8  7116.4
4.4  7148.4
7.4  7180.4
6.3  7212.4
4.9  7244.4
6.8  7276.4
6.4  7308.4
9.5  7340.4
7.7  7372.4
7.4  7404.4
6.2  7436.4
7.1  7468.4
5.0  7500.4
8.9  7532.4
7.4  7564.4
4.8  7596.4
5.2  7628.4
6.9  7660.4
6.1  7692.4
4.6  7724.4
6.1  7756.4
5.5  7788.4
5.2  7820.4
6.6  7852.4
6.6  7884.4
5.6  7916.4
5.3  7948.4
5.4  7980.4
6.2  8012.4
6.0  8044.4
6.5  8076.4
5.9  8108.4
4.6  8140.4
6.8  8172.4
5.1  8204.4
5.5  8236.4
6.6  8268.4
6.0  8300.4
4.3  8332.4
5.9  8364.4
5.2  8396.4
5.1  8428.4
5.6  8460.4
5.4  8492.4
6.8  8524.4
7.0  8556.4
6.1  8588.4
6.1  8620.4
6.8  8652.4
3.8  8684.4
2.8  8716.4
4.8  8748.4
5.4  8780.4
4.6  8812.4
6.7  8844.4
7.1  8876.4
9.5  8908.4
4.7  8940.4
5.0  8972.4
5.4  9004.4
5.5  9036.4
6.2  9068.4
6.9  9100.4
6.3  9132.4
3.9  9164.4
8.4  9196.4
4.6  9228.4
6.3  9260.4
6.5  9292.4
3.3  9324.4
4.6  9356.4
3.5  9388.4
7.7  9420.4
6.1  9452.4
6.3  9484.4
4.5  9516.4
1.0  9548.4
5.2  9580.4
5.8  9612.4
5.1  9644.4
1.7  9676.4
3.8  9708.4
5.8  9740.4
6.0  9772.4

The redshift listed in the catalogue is 0.835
